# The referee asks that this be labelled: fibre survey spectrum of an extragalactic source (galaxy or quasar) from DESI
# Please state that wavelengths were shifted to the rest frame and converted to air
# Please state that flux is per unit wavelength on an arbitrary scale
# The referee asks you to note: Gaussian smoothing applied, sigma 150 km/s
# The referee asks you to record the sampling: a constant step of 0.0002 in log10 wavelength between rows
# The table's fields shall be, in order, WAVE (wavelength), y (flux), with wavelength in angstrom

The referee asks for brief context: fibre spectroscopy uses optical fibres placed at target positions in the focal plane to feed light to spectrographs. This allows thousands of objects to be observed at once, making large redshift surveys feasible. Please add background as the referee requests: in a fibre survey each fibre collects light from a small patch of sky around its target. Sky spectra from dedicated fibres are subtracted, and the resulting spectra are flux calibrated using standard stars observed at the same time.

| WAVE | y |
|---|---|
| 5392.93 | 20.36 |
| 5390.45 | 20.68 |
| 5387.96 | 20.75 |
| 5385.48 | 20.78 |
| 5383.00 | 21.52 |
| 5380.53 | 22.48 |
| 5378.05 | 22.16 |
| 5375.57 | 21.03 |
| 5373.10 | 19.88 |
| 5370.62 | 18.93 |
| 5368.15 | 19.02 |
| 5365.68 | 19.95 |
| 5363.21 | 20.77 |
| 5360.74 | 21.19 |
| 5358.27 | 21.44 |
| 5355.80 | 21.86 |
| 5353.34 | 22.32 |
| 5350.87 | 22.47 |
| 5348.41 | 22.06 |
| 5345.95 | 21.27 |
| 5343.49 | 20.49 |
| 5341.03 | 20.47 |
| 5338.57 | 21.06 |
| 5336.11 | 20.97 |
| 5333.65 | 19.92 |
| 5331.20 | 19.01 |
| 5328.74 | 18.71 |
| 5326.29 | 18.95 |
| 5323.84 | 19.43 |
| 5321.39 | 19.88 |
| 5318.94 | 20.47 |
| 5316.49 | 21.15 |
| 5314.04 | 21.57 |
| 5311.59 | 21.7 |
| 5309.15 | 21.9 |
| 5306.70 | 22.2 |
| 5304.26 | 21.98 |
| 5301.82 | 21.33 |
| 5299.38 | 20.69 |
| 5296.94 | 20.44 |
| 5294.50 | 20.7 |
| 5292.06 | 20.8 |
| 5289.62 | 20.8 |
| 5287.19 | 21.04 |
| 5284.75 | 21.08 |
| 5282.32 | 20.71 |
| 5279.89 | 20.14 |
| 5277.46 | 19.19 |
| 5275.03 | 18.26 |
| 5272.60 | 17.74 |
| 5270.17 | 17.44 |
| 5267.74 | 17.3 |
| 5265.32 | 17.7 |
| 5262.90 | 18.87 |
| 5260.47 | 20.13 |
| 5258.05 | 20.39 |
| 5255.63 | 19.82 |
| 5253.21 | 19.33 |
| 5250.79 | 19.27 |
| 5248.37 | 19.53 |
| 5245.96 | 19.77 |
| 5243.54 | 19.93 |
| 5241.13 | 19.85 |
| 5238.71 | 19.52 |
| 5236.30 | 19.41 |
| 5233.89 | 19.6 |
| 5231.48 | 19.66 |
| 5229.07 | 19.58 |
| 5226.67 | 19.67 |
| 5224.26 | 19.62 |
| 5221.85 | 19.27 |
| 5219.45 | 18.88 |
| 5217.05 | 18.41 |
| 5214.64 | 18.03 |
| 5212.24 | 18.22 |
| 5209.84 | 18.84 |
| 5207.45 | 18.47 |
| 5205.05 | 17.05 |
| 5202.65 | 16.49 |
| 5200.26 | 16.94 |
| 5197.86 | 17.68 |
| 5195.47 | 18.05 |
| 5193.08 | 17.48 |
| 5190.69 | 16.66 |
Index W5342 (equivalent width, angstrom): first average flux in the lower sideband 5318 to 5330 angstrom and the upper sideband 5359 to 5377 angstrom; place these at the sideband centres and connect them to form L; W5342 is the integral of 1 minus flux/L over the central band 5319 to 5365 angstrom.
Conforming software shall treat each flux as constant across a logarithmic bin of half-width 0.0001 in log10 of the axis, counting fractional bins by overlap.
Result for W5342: -2.1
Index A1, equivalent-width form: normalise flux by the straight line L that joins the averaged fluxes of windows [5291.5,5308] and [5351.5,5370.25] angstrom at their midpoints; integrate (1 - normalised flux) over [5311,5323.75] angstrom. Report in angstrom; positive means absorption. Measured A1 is 0.2 angstrom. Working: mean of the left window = 21.2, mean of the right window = 20.9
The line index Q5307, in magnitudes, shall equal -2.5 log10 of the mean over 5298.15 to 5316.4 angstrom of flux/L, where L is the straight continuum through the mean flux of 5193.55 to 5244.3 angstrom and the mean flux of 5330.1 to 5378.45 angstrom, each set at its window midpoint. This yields -0.08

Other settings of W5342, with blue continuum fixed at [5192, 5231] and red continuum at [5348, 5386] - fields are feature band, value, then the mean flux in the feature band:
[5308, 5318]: -0.70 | 21.5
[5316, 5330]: 0.43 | 19.7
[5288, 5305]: -0.94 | 20.9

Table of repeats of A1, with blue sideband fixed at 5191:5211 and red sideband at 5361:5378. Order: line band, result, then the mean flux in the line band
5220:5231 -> -0.9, 19.5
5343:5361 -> -1.6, 21.7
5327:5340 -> -0.2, 19.9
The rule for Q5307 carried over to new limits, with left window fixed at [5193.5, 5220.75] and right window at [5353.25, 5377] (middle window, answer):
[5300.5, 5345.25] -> -0.04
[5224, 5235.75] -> -0.08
